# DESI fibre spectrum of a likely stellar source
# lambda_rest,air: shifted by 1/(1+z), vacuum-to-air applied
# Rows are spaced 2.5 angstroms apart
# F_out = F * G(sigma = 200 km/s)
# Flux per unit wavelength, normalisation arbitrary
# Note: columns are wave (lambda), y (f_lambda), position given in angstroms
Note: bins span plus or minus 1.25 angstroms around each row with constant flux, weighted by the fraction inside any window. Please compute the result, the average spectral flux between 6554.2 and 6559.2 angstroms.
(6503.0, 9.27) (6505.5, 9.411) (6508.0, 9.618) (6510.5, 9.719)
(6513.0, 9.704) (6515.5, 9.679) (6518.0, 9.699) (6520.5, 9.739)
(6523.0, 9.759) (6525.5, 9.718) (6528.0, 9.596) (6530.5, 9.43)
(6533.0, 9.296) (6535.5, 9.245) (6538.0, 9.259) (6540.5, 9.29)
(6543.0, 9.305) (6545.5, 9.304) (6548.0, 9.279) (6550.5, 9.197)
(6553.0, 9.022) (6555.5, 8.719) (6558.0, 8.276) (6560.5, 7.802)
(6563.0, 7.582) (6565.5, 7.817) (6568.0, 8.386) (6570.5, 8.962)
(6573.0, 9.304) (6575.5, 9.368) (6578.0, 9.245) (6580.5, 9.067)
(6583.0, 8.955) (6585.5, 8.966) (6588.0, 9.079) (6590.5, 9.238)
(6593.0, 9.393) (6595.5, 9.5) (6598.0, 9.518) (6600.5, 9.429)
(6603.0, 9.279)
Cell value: 8.5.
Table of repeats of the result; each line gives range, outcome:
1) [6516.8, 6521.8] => 9.72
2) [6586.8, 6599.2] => 9.35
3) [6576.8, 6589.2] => 9.06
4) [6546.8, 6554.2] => 9.17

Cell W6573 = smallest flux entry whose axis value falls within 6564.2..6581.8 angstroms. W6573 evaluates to 7.817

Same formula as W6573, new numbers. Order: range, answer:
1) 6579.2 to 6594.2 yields 8.955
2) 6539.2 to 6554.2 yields 9.022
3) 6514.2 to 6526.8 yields 9.679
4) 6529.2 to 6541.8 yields 9.245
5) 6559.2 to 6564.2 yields 7.582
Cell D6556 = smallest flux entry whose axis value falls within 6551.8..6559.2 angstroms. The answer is 8.276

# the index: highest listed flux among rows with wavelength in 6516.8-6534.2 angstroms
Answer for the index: 9.759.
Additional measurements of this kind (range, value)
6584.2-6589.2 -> 9.079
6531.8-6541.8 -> 9.296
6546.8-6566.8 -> 9.279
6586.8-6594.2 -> 9.393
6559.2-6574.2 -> 9.304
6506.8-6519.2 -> 9.719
